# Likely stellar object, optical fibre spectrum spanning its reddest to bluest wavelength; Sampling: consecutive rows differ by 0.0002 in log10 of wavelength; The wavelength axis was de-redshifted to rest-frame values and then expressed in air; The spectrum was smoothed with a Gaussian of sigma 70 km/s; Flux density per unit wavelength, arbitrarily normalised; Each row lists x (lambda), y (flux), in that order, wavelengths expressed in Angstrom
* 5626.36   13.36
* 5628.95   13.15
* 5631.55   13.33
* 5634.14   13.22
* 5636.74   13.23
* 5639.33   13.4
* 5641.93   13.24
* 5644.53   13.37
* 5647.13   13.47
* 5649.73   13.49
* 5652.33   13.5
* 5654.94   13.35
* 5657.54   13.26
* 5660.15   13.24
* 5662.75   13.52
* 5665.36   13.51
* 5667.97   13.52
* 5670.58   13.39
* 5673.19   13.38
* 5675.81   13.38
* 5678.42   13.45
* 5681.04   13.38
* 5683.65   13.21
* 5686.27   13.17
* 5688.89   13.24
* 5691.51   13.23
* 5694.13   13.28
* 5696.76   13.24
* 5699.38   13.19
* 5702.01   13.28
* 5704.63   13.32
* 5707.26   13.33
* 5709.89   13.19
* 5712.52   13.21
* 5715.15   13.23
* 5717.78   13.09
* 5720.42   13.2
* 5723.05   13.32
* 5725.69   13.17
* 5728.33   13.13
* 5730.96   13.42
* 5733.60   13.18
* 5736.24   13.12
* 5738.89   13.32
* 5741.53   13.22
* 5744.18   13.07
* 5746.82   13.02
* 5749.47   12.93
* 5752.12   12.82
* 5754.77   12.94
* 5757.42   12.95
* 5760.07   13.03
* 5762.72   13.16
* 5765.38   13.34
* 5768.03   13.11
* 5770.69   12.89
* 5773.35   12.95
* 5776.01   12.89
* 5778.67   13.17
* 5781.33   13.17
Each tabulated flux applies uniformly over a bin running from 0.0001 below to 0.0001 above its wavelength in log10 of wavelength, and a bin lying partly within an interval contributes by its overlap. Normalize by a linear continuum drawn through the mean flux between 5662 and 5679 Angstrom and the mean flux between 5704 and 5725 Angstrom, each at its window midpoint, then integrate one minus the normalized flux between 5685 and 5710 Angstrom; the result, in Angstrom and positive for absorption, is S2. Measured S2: 0.12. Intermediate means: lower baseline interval 13.4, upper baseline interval 13.2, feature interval 13.2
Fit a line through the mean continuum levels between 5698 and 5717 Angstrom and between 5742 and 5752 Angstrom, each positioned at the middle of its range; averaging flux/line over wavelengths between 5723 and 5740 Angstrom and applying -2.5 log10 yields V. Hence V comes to -0.01 mag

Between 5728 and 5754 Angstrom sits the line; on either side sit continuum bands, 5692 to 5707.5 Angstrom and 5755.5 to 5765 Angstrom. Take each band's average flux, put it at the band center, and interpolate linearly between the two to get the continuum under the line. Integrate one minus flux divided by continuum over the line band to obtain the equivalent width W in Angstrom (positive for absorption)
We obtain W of 0.03 Angstrom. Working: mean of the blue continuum 13.3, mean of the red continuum 13.1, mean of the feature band 13.1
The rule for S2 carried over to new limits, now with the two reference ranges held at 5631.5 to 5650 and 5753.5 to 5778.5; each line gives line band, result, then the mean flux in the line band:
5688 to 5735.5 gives -0.2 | 13.2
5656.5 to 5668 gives -0.1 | 13.4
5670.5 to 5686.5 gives -0.1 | 13.3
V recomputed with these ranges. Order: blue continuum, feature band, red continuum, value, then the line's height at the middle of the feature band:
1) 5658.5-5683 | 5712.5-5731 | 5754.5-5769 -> 0.00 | 13.2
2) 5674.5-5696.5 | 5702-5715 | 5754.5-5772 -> 0.00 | 13.2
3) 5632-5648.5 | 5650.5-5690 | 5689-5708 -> -0.01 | 13.3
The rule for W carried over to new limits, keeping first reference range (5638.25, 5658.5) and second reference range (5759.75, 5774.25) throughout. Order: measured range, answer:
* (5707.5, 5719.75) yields 0.0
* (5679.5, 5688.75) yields 0.0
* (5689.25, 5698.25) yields 0.0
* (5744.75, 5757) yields 0.2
